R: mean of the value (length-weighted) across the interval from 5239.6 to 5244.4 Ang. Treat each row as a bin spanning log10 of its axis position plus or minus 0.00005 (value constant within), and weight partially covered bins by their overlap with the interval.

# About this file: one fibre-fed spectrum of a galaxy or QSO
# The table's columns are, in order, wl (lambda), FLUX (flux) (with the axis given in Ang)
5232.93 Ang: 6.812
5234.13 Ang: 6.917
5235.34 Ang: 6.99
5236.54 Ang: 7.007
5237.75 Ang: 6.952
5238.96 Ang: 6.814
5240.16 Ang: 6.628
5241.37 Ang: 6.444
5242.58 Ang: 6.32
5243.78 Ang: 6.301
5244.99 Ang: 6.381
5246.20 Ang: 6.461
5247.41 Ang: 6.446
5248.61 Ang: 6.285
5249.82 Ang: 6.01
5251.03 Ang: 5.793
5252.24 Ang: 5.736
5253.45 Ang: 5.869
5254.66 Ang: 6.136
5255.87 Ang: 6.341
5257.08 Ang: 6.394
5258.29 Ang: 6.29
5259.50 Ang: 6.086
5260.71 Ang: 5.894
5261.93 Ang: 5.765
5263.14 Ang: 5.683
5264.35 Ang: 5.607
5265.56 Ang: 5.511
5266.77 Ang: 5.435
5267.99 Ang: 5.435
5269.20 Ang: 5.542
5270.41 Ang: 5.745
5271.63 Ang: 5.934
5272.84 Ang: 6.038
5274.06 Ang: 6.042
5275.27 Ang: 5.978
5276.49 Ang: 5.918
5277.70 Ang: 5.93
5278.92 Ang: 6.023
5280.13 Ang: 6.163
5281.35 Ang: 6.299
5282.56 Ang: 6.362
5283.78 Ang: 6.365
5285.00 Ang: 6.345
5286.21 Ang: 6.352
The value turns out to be 6.42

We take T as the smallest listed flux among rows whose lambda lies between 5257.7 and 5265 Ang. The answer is 5.607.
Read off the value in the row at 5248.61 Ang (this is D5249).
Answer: 6.285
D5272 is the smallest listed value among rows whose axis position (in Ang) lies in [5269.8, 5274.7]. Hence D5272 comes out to 5.745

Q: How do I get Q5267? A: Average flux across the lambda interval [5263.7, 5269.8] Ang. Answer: 5.51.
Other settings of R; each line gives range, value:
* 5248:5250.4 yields 6.17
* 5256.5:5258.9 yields 6.34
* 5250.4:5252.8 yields 5.76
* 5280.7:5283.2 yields 6.32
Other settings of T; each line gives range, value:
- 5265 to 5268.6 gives 5.435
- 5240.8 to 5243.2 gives 6.32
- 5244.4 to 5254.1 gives 5.736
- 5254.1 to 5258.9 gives 6.136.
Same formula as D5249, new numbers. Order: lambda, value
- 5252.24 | 5.736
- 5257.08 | 6.394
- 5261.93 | 5.765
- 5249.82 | 6.01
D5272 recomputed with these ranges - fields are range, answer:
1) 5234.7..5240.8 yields 6.628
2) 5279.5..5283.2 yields 6.163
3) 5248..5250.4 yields 6.01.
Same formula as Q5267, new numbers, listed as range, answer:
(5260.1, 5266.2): 5.69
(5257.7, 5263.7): 5.94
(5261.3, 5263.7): 5.71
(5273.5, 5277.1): 5.99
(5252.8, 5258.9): 6.2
